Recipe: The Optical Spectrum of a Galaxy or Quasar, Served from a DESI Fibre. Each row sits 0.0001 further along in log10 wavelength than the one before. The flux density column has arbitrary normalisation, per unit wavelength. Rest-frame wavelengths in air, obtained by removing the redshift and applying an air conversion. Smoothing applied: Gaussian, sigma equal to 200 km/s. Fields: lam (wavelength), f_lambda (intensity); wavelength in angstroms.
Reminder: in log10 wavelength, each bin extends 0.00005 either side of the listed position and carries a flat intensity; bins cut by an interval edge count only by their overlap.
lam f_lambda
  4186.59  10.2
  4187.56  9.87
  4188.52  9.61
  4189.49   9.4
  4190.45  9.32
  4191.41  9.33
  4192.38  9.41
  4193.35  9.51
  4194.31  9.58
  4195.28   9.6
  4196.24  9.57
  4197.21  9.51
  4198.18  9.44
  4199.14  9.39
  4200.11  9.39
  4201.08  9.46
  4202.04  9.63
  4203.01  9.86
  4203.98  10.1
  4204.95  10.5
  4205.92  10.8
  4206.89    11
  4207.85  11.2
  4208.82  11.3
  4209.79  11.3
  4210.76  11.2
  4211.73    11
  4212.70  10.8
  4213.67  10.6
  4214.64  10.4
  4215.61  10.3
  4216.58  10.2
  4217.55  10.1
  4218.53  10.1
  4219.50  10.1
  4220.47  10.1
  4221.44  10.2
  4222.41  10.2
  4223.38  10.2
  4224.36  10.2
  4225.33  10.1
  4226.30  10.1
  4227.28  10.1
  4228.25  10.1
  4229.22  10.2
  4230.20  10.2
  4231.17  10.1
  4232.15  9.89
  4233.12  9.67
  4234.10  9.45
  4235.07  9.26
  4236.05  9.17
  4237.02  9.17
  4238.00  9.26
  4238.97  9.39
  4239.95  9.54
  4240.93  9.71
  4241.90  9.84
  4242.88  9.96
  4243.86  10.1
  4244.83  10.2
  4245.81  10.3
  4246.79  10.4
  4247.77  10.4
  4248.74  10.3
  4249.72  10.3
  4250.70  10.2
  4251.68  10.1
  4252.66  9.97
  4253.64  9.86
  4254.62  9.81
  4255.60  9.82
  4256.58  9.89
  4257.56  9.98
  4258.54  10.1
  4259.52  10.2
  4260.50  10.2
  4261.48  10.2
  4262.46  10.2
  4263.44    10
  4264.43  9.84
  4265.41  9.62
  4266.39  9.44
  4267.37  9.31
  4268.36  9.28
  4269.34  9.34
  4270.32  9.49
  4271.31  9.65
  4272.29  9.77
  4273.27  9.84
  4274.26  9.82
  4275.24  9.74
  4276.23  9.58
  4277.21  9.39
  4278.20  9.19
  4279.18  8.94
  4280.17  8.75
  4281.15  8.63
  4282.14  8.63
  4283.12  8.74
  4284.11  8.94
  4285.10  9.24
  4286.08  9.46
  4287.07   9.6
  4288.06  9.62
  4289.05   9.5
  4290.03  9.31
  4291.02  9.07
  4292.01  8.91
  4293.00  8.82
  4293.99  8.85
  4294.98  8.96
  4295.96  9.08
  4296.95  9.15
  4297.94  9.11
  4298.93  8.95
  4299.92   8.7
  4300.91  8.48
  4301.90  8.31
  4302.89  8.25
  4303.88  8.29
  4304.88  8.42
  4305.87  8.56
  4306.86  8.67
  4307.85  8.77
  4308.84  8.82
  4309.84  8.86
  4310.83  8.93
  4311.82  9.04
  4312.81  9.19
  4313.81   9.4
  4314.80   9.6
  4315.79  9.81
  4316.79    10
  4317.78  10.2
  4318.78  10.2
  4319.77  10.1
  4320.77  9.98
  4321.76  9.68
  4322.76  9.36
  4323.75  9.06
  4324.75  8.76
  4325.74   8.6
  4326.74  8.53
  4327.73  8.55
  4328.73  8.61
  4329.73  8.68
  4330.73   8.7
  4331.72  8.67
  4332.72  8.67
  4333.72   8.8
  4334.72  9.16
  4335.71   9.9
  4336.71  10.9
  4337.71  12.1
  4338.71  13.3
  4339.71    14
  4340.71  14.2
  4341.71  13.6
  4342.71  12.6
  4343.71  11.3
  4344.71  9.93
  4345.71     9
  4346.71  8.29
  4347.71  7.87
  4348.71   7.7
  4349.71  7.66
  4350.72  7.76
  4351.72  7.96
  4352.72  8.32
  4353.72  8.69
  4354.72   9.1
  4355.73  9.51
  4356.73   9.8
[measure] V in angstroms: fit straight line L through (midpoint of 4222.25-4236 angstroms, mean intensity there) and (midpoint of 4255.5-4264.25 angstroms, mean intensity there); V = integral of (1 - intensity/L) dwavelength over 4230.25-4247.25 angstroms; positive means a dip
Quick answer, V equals 0.4 angstroms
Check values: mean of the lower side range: 9.95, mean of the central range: 9.74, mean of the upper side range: 10.1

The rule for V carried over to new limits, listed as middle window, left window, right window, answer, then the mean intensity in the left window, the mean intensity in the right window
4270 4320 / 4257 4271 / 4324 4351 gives 3.4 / 9.8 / 9.85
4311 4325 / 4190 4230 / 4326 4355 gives 0.3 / 10.1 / 9.74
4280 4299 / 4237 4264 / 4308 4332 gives 1.0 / 9.99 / 9.22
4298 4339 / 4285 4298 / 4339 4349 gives 3.5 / 9.2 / 11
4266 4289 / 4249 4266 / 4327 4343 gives 1.9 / 10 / 10.6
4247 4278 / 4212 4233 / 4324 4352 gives 0.6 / 10.2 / 9.79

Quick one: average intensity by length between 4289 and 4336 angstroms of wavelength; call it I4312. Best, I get 9.04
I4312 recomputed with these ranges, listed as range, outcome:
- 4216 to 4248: 9.94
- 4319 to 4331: 9.08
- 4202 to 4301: 9.81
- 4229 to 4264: 9.92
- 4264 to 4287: 9.34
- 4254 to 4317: 9.28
